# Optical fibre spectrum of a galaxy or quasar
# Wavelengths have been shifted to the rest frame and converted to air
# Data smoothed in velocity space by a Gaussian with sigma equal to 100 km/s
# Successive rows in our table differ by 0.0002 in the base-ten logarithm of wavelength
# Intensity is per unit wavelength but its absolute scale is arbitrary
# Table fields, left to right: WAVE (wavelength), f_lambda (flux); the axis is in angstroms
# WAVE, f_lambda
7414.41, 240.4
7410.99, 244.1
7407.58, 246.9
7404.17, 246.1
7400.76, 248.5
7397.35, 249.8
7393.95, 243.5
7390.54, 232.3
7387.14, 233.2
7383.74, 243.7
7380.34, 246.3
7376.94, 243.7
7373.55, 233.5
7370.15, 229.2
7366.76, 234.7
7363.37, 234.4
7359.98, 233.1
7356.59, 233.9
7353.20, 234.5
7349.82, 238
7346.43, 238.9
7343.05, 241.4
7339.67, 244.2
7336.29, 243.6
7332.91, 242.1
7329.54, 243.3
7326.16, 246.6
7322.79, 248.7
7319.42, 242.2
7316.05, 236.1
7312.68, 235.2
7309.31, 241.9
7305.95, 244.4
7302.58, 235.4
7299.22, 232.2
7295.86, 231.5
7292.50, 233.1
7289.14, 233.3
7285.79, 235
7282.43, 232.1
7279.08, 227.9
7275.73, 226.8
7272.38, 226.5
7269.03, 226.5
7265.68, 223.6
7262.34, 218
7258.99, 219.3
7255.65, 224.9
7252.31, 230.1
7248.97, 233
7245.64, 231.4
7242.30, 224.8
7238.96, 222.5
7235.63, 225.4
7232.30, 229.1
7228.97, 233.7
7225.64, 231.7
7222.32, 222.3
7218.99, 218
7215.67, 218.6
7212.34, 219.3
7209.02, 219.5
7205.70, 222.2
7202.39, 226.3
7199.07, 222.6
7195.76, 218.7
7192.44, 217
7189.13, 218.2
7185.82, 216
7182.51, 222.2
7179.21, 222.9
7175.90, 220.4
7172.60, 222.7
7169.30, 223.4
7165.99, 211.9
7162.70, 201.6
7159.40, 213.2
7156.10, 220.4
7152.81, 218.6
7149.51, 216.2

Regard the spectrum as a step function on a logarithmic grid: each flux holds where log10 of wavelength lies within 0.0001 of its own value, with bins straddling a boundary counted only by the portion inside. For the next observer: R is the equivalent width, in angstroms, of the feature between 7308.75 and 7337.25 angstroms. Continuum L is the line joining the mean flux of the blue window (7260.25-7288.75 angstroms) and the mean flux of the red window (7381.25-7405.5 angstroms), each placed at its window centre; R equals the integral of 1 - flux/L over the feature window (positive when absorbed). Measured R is -1.1 angstroms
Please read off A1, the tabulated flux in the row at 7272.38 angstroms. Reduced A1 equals 226.5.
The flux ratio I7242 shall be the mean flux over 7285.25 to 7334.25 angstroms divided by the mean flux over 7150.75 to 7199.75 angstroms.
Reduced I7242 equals 1.1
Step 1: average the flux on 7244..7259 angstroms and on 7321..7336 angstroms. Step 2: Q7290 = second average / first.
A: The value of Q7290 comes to 1.07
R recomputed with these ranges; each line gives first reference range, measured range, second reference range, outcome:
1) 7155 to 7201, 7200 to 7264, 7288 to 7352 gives 0.41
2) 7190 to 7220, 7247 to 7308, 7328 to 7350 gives 0.58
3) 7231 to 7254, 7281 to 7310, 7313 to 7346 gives 0.21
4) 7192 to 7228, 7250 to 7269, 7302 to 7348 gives 0.55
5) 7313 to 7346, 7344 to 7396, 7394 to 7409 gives 1.76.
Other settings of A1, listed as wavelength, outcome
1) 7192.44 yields 217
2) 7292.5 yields 233.1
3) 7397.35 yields 249.8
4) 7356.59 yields 233.9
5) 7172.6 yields 222.7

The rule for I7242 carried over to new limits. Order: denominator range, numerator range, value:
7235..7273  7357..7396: 1.05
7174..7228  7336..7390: 1.07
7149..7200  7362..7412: 1.10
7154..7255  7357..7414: 1.08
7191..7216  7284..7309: 1.07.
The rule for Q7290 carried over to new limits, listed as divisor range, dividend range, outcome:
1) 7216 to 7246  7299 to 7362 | 1.06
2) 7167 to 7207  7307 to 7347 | 1.10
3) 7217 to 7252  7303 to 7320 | 1.05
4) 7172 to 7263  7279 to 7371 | 1.06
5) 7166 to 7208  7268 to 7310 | 1.05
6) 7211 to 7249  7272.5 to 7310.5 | 1.04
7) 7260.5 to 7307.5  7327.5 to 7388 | 1.04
